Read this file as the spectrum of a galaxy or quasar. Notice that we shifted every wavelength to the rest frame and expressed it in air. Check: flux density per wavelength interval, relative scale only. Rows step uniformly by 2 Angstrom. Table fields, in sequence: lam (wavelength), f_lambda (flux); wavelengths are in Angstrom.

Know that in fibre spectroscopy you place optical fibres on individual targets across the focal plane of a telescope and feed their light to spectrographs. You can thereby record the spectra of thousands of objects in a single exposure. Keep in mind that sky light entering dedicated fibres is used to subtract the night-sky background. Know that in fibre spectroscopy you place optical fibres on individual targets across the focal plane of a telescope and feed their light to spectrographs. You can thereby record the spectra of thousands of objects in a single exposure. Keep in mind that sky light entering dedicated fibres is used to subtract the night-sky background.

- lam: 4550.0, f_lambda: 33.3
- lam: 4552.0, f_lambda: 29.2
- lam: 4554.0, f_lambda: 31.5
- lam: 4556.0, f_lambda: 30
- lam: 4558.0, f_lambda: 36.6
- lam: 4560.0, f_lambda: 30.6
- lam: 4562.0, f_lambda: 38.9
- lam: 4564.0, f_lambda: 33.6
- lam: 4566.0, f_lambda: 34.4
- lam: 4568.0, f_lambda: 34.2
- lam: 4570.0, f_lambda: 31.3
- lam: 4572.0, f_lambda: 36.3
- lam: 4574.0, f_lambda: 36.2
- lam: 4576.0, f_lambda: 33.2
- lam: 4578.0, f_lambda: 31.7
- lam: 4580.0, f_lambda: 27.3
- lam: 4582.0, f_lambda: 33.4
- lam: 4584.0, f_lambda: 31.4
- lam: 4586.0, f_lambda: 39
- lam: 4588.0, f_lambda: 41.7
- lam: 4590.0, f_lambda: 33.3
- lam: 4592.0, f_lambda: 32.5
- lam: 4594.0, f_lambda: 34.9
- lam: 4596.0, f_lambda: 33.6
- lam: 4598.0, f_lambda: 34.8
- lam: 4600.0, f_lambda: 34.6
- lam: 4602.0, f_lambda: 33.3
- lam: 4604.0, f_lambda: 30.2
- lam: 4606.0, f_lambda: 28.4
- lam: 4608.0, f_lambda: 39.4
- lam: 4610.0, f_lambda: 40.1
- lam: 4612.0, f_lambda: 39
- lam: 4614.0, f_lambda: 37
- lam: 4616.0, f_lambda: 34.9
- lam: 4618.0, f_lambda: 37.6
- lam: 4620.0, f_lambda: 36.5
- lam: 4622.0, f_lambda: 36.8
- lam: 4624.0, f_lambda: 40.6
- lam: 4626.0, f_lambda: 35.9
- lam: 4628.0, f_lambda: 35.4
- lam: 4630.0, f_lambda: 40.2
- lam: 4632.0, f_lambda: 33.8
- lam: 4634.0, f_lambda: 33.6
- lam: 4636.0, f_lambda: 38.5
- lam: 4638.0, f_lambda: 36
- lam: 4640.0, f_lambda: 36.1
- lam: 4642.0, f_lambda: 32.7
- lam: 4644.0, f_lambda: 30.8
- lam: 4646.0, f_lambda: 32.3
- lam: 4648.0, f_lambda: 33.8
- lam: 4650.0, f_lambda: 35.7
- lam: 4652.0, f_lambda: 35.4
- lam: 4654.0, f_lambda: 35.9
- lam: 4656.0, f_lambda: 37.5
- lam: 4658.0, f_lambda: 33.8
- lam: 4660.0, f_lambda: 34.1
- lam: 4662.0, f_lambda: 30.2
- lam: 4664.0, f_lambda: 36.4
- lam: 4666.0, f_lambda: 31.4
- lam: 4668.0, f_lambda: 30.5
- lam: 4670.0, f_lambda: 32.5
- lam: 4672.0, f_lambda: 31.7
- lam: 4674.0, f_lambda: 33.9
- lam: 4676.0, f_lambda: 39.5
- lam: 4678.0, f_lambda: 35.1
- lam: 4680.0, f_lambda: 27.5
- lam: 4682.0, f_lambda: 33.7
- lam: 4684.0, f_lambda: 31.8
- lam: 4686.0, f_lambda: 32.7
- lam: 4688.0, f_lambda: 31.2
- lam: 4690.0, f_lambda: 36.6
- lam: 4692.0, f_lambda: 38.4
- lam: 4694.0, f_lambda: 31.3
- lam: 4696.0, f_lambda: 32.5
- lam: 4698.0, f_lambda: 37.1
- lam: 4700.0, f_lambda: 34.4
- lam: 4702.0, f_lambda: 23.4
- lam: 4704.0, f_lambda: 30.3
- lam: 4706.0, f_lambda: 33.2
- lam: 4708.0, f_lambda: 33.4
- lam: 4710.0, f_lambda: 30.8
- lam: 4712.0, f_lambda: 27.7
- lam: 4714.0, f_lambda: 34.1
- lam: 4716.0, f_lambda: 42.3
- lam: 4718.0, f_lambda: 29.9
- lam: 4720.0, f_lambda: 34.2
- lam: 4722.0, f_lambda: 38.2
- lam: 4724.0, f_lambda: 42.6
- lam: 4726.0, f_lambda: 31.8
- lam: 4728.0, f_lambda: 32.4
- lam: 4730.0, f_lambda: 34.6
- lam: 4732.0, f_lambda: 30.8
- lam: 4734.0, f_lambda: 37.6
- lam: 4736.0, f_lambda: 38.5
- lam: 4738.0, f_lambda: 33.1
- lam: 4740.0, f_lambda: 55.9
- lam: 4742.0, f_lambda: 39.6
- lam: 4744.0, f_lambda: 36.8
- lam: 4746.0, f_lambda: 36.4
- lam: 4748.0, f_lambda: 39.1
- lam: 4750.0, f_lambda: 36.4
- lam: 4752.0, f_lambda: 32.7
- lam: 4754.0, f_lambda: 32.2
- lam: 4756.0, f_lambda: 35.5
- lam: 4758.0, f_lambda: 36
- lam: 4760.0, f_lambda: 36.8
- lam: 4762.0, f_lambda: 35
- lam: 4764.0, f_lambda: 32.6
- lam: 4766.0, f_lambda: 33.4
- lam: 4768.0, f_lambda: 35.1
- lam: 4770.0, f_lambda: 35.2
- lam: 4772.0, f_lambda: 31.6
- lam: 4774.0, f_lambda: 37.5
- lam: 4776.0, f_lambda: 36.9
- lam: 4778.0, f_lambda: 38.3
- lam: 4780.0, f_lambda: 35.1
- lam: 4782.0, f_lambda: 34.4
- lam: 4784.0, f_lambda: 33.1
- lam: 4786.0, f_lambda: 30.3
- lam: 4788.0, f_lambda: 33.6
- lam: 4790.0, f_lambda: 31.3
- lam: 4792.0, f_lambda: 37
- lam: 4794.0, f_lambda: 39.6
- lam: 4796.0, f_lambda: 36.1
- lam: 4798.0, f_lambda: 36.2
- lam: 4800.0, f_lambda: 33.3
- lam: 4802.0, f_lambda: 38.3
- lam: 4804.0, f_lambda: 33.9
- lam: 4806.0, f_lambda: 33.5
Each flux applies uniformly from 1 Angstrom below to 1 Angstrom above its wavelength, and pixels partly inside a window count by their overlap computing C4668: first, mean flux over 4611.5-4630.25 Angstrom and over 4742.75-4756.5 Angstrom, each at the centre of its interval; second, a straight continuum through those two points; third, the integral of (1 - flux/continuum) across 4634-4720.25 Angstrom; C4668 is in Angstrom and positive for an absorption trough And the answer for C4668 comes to 7.22 Angstrom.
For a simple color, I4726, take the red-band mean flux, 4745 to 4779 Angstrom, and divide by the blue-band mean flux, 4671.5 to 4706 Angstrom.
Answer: 1.07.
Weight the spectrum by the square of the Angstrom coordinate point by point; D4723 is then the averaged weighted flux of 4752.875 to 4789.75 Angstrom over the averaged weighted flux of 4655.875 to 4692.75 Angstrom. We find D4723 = 1.07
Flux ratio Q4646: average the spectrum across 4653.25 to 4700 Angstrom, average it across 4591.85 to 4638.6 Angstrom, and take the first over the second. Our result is 0.94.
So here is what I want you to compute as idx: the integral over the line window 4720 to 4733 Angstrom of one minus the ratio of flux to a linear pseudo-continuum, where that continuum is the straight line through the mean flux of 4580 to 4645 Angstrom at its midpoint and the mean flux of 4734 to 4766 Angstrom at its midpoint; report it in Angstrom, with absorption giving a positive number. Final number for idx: 0.61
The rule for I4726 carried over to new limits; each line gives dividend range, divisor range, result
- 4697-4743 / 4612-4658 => 0.98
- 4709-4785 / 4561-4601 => 1.04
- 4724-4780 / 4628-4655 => 1.03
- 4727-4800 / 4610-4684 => 1.02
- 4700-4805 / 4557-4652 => 1.00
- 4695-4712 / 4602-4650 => 0.89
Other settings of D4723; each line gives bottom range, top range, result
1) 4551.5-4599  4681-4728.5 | 1.05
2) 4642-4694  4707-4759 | 1.10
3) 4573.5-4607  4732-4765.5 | 1.18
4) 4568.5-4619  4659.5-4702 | 1.00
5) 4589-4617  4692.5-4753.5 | 1.06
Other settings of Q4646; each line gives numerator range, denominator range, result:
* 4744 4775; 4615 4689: 1.02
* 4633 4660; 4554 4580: 1.04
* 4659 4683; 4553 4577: 0.97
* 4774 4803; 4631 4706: 1.05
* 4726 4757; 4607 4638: 0.98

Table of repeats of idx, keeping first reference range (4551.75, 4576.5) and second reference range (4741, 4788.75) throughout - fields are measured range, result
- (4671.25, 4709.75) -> 1.8 Angstrom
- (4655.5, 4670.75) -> 0.5 Angstrom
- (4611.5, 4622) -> -0.9 Angstrom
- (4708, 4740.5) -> -0.6 Angstrom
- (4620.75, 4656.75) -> -1.5 Angstrom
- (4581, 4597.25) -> -0.5 Angstrom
